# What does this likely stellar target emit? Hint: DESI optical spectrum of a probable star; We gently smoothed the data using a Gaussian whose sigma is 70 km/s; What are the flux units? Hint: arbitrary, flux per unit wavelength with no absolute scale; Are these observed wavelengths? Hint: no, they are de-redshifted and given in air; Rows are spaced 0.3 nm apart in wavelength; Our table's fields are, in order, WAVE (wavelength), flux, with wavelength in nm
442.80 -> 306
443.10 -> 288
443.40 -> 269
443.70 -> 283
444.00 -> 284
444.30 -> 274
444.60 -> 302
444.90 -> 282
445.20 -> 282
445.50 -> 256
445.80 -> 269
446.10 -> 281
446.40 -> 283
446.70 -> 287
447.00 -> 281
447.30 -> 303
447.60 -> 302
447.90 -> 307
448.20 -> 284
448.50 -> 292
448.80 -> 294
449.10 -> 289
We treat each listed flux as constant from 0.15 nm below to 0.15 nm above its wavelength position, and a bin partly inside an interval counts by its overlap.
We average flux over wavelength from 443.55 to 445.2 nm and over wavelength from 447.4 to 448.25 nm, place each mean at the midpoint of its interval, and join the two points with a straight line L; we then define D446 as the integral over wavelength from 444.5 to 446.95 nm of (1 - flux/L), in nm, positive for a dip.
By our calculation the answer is 0.09 nm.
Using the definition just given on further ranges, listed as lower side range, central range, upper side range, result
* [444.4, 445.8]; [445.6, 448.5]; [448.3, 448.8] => -0.02 nm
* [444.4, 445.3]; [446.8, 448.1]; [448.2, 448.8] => -0.03 nm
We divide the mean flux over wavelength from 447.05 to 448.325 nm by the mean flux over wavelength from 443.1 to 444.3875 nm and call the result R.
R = 1.1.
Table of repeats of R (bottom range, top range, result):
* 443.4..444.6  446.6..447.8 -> 1.04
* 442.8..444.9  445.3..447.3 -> 0.98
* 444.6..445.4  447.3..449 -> 1.04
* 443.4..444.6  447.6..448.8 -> 1.05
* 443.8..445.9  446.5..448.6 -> 1.05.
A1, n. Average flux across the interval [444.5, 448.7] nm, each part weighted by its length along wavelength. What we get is 286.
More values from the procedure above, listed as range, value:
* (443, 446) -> 279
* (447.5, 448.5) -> 297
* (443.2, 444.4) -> 278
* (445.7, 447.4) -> 284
